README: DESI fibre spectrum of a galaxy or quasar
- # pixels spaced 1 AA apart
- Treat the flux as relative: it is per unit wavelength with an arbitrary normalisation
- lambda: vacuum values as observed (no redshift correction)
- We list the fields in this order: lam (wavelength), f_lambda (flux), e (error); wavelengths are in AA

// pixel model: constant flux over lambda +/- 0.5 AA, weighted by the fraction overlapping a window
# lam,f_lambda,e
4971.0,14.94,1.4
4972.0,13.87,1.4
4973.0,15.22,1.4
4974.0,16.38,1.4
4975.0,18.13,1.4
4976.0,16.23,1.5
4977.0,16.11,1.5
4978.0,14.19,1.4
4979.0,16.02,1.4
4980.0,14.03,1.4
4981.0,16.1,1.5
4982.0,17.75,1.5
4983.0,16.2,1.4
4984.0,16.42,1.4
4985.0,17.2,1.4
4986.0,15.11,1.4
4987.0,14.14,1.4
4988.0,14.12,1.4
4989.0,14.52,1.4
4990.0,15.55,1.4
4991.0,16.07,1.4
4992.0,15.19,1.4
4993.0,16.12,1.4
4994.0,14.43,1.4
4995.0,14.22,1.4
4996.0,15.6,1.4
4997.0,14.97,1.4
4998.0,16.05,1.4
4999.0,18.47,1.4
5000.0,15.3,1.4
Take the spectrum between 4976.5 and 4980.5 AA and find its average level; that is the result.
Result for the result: 15.1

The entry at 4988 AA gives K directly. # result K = 14.12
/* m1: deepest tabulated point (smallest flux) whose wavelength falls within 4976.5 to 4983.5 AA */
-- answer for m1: 14.03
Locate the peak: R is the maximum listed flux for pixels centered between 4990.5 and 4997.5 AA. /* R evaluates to 16.12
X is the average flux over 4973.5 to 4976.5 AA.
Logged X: 16.9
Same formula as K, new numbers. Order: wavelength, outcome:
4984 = 16.42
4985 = 17.2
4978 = 14.19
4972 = 13.87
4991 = 16.07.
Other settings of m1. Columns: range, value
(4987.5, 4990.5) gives 14.12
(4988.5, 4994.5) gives 14.43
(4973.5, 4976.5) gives 16.23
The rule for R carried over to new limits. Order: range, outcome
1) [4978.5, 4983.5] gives 17.75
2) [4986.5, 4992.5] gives 16.07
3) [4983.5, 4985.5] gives 17.2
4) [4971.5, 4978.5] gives 18.13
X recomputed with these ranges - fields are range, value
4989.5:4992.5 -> 15.6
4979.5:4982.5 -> 16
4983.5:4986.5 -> 16.2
